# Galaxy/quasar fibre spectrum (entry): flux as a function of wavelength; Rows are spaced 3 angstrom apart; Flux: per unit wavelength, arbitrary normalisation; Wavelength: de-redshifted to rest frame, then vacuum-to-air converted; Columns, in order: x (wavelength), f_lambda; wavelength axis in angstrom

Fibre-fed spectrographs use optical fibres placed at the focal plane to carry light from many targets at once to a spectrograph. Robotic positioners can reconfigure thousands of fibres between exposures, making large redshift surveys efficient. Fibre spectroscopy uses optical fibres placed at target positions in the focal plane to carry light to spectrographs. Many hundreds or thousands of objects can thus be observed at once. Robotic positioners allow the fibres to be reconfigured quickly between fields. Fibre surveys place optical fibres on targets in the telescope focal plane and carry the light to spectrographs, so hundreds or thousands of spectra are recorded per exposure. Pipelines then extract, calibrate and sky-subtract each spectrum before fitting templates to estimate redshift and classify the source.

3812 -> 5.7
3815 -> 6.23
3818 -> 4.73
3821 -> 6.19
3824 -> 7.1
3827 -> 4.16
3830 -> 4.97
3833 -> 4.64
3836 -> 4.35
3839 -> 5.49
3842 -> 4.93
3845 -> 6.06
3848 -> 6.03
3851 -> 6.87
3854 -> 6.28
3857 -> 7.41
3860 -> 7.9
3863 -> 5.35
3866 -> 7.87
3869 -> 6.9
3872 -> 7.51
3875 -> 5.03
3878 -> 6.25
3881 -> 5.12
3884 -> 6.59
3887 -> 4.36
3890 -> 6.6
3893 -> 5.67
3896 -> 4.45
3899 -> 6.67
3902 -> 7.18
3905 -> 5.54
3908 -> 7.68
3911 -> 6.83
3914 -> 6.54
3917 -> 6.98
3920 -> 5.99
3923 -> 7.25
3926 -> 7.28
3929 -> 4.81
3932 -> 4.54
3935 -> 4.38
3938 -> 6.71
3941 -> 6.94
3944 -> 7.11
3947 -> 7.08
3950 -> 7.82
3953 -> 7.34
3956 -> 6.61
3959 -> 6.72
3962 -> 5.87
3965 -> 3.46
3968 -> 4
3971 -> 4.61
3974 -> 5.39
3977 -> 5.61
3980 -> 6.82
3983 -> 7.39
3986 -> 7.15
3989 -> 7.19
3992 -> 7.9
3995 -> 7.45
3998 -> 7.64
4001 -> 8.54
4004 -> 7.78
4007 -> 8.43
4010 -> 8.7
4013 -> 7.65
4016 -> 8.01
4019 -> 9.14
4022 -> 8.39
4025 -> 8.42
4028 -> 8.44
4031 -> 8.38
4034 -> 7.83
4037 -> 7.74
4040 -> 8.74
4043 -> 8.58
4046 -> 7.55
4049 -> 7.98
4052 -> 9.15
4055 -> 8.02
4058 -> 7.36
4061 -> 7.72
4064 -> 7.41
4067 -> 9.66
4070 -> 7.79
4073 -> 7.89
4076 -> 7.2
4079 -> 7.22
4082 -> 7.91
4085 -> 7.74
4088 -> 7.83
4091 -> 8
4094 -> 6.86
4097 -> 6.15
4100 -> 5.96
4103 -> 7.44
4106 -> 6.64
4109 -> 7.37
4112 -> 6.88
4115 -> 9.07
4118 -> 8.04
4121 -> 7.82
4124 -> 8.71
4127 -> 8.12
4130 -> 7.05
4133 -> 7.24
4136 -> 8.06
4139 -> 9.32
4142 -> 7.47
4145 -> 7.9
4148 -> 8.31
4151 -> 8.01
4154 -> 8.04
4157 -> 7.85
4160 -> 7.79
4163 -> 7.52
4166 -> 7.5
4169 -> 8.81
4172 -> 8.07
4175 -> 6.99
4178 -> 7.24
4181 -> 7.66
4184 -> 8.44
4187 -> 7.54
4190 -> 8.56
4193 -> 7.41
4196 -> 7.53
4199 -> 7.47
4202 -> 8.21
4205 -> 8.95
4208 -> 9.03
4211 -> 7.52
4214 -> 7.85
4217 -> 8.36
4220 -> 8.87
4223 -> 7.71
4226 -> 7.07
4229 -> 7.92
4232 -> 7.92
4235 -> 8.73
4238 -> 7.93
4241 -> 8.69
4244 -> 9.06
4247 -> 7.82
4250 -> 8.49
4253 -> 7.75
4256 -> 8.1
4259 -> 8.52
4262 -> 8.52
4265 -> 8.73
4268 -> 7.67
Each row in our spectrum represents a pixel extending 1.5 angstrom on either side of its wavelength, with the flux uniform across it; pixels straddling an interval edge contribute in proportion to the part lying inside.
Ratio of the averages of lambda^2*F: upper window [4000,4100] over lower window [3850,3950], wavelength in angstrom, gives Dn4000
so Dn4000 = 1.35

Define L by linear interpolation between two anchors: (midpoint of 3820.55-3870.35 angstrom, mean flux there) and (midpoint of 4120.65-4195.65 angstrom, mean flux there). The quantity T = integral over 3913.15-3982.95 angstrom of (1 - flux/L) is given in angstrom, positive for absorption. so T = 5.5 angstrom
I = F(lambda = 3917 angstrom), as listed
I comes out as 6.98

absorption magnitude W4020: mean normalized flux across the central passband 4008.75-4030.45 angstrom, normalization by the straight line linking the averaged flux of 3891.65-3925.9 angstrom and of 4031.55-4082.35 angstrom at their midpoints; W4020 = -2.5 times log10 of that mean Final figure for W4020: -0.11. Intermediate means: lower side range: 6.47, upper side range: 7.99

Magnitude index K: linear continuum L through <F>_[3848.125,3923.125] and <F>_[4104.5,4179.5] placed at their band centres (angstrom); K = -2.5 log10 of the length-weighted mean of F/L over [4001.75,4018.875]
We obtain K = -0.16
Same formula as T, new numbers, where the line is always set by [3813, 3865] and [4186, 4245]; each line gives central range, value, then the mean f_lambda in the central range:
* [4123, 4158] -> -1.56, 8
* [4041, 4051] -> -1.48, 8.13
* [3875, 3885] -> 0.43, 5.81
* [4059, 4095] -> -2.51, 7.78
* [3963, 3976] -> 4.22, 4.47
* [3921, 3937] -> 1.69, 5.7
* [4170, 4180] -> 0.45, 7.51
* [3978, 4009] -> -3.88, 7.61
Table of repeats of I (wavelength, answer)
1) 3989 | 7.19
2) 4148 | 8.31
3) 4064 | 7.41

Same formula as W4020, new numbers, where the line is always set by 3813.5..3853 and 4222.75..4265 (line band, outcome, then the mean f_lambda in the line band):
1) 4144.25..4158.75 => -0.060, 8.02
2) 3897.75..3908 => -0.113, 6.64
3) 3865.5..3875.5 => -0.195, 6.9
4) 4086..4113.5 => 0.035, 7.03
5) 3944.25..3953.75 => -0.175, 7.38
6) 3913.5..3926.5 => -0.118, 6.79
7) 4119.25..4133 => -0.060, 7.85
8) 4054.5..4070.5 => -0.143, 8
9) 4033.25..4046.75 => -0.183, 8.13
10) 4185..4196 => 0.003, 7.82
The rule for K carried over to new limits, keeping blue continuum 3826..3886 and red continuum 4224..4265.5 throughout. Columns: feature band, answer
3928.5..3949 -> 0.07 mag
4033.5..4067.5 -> -0.14 mag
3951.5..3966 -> 0.08 mag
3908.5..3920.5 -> -0.07 mag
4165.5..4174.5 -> -0.04 mag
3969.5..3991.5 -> 0.05 mag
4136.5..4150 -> -0.08 mag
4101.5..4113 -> 0.05 mag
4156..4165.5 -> 0.01 mag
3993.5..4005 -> -0.16 mag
